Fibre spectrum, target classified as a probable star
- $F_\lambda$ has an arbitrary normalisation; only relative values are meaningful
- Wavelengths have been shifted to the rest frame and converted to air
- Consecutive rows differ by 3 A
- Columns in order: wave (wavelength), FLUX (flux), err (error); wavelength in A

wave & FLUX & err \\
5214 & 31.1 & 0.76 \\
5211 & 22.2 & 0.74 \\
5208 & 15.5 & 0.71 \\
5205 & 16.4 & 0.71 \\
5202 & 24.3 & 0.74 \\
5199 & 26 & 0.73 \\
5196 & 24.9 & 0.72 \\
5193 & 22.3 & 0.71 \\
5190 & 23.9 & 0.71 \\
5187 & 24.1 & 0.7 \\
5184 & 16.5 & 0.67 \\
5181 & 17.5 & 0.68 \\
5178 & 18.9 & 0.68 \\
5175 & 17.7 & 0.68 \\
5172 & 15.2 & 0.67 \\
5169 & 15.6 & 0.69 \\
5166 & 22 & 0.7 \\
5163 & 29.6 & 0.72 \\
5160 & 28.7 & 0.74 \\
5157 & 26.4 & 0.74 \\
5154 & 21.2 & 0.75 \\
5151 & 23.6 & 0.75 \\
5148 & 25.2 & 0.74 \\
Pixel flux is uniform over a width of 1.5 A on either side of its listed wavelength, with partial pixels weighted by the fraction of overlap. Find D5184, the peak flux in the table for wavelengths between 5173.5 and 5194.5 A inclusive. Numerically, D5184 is 24.1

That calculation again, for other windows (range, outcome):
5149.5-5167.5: 29.6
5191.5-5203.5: 26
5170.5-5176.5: 17.7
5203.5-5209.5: 16.4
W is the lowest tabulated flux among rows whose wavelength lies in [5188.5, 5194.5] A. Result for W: 22.3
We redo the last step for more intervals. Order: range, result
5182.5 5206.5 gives 16.4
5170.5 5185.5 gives 15.2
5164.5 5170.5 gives 15.6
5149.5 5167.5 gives 21.2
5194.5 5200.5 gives 24.9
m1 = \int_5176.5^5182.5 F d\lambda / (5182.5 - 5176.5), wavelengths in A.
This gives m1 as 18.2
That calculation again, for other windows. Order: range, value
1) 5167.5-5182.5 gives 17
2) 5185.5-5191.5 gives 24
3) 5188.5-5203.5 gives 24.3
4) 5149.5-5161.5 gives 25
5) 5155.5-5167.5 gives 26.7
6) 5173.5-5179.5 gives 18.3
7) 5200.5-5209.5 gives 18.7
